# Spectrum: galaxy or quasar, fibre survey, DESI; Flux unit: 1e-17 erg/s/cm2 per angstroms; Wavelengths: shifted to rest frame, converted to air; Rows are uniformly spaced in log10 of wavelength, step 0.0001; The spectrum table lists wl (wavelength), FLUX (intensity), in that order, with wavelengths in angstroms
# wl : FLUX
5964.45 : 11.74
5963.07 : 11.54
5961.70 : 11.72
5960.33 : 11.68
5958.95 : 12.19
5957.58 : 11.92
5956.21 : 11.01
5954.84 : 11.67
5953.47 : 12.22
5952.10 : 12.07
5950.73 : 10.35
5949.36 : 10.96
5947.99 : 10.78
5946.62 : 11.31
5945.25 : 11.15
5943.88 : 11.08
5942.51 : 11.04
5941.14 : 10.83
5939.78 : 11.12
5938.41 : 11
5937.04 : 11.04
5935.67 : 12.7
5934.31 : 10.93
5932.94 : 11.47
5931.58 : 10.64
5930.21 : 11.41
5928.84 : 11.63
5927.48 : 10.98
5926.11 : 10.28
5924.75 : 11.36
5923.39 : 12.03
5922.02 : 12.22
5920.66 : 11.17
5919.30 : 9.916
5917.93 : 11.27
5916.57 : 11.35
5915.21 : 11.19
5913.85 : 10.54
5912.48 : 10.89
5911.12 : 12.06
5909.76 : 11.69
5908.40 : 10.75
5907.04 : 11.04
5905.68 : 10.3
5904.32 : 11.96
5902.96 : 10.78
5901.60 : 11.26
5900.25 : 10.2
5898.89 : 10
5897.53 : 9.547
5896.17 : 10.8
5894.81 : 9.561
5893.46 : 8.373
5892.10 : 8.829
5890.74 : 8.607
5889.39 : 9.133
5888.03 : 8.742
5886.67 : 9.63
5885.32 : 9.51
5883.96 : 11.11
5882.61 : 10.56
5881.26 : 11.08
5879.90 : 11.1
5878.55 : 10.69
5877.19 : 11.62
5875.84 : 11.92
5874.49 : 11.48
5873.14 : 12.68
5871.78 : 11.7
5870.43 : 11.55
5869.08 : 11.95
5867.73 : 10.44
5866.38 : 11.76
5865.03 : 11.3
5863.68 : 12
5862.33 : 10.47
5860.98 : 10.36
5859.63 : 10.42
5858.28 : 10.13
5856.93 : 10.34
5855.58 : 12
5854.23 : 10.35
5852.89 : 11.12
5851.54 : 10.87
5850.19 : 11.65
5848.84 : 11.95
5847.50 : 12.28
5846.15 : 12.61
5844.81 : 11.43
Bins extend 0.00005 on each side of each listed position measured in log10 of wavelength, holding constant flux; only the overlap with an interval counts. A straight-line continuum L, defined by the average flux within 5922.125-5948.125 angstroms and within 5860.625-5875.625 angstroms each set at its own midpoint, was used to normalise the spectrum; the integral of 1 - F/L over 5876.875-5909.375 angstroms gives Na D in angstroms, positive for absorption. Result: 3.3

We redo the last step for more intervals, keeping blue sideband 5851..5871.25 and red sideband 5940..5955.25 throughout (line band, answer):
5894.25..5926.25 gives 0.5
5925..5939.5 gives 0.0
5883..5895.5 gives 2.0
